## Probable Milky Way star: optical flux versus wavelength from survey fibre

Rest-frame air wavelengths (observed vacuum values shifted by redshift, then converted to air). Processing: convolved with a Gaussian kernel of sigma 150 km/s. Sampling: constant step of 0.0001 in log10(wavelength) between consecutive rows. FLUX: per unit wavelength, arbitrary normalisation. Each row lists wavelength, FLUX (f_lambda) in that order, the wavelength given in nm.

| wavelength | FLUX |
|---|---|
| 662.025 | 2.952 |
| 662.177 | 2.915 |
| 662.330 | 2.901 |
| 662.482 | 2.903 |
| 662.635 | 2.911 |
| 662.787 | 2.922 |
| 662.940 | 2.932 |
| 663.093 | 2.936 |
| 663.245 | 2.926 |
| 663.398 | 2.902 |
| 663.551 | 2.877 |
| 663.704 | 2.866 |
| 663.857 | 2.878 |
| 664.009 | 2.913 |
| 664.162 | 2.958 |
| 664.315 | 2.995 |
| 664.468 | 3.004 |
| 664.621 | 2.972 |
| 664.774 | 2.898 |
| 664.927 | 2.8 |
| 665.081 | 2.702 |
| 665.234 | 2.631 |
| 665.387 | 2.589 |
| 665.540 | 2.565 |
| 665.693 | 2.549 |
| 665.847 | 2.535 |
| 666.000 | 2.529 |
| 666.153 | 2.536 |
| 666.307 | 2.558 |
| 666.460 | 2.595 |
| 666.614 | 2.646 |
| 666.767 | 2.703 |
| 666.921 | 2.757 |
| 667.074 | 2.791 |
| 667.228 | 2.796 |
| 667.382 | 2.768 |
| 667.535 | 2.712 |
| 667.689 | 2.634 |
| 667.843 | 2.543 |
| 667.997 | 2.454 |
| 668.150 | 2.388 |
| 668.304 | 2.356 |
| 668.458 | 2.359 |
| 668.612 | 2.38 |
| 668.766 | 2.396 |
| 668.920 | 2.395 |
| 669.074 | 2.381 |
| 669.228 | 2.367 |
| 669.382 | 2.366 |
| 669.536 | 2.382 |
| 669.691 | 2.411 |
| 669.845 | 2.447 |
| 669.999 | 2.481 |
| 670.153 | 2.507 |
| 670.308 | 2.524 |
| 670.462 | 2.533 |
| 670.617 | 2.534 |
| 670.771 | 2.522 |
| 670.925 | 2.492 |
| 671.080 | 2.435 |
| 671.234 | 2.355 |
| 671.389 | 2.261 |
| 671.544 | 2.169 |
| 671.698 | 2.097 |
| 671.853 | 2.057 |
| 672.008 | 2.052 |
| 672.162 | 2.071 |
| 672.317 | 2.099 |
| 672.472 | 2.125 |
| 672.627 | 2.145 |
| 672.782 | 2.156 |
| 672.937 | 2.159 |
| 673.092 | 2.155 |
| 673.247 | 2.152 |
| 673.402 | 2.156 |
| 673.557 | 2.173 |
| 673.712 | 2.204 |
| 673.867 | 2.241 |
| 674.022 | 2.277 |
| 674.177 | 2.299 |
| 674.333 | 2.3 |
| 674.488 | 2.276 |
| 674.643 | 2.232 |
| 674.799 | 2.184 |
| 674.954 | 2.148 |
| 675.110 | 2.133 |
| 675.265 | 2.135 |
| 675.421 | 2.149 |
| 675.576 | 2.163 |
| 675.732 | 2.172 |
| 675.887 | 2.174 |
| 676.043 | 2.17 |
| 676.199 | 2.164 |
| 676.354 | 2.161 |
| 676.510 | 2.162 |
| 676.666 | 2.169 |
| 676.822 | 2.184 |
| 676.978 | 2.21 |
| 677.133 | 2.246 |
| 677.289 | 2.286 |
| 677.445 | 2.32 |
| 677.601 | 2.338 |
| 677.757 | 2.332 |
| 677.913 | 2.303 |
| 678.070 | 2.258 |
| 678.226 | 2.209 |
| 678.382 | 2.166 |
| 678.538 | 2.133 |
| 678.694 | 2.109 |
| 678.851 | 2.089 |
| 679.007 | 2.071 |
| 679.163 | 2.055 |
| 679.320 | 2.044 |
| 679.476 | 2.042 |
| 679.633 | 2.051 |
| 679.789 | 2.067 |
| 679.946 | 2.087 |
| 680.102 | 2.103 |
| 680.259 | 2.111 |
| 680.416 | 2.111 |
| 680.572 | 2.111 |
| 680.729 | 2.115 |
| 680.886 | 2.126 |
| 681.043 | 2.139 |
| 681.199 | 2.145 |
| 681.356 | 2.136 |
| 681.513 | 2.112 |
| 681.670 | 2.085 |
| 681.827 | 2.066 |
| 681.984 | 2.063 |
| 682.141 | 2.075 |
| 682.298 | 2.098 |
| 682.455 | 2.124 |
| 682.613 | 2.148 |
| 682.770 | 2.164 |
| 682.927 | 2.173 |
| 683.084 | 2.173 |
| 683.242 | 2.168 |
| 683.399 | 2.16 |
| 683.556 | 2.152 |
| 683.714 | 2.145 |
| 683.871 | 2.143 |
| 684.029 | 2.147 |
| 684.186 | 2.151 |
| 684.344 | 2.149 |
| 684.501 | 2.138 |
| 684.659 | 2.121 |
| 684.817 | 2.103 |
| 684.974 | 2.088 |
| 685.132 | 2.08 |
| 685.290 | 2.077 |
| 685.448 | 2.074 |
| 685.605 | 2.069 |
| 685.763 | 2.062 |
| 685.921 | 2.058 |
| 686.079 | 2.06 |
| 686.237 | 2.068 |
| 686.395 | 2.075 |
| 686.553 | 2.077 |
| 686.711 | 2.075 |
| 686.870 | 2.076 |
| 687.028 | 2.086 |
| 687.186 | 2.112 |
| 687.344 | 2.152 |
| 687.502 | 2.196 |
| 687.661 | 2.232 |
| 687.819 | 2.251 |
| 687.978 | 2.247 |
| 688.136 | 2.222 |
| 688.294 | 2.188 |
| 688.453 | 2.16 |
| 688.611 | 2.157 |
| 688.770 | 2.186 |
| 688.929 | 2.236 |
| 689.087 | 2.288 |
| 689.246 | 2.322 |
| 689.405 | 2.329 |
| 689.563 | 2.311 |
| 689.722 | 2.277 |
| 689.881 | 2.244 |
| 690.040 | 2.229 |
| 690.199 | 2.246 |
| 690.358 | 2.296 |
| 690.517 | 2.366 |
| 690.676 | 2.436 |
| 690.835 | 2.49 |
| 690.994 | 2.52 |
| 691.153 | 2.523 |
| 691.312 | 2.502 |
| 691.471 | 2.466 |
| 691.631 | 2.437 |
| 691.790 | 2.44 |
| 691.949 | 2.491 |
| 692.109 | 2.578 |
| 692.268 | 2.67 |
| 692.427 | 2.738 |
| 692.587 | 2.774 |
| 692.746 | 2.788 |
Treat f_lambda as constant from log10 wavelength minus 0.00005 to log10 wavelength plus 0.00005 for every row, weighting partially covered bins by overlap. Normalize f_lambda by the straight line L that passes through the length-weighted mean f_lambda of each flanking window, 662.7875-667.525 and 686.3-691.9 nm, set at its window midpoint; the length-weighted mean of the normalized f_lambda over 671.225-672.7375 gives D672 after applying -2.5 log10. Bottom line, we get 0.227 mag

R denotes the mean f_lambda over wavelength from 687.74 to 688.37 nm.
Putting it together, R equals 2.23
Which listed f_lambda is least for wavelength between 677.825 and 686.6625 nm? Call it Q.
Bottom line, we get 2.042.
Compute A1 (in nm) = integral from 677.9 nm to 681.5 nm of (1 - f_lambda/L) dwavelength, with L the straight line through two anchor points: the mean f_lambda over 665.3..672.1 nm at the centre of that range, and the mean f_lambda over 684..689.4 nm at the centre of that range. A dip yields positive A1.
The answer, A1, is 0.25 nm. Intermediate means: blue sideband 2.47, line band 2.12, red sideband 2.14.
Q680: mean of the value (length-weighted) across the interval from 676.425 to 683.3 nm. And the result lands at 2.15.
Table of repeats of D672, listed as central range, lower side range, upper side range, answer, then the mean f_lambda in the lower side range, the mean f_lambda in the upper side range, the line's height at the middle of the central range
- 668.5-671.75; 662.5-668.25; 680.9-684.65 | 0.08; 2.75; 2.13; 2.58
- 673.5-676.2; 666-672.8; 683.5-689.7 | 0.07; 2.43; 2.15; 2.34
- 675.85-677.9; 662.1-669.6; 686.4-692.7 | 0.13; 2.69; 2.32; 2.52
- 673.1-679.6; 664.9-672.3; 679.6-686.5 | 0.04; 2.48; 2.11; 2.28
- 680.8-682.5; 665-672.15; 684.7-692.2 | 0.11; 2.48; 2.24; 2.32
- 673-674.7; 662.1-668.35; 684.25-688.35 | 0.12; 2.75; 2.12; 2.49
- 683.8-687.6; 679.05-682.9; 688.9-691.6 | 0.07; 2.1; 2.36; 2.23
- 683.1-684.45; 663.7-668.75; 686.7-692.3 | 0.12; 2.67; 2.31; 2.4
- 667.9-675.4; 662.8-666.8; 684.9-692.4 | 0.15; 2.77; 2.26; 2.62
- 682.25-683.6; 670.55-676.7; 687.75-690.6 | 0.04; 2.21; 2.25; 2.23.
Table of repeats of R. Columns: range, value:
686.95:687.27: 2.1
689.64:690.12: 2.25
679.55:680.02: 2.07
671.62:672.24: 2.07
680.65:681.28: 2.13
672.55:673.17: 2.15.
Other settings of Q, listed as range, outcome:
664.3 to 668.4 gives 2.356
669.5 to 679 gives 2.052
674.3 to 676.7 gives 2.133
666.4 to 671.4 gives 2.261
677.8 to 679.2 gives 2.055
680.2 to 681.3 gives 2.111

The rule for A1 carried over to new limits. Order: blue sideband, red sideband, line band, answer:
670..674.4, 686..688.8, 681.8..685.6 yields 0.087 nm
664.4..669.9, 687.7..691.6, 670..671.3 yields 0.026 nm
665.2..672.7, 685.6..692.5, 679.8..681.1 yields 0.134 nm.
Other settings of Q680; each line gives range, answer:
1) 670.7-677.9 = 2.21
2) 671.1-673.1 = 2.15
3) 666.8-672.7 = 2.41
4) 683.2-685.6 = 2.12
